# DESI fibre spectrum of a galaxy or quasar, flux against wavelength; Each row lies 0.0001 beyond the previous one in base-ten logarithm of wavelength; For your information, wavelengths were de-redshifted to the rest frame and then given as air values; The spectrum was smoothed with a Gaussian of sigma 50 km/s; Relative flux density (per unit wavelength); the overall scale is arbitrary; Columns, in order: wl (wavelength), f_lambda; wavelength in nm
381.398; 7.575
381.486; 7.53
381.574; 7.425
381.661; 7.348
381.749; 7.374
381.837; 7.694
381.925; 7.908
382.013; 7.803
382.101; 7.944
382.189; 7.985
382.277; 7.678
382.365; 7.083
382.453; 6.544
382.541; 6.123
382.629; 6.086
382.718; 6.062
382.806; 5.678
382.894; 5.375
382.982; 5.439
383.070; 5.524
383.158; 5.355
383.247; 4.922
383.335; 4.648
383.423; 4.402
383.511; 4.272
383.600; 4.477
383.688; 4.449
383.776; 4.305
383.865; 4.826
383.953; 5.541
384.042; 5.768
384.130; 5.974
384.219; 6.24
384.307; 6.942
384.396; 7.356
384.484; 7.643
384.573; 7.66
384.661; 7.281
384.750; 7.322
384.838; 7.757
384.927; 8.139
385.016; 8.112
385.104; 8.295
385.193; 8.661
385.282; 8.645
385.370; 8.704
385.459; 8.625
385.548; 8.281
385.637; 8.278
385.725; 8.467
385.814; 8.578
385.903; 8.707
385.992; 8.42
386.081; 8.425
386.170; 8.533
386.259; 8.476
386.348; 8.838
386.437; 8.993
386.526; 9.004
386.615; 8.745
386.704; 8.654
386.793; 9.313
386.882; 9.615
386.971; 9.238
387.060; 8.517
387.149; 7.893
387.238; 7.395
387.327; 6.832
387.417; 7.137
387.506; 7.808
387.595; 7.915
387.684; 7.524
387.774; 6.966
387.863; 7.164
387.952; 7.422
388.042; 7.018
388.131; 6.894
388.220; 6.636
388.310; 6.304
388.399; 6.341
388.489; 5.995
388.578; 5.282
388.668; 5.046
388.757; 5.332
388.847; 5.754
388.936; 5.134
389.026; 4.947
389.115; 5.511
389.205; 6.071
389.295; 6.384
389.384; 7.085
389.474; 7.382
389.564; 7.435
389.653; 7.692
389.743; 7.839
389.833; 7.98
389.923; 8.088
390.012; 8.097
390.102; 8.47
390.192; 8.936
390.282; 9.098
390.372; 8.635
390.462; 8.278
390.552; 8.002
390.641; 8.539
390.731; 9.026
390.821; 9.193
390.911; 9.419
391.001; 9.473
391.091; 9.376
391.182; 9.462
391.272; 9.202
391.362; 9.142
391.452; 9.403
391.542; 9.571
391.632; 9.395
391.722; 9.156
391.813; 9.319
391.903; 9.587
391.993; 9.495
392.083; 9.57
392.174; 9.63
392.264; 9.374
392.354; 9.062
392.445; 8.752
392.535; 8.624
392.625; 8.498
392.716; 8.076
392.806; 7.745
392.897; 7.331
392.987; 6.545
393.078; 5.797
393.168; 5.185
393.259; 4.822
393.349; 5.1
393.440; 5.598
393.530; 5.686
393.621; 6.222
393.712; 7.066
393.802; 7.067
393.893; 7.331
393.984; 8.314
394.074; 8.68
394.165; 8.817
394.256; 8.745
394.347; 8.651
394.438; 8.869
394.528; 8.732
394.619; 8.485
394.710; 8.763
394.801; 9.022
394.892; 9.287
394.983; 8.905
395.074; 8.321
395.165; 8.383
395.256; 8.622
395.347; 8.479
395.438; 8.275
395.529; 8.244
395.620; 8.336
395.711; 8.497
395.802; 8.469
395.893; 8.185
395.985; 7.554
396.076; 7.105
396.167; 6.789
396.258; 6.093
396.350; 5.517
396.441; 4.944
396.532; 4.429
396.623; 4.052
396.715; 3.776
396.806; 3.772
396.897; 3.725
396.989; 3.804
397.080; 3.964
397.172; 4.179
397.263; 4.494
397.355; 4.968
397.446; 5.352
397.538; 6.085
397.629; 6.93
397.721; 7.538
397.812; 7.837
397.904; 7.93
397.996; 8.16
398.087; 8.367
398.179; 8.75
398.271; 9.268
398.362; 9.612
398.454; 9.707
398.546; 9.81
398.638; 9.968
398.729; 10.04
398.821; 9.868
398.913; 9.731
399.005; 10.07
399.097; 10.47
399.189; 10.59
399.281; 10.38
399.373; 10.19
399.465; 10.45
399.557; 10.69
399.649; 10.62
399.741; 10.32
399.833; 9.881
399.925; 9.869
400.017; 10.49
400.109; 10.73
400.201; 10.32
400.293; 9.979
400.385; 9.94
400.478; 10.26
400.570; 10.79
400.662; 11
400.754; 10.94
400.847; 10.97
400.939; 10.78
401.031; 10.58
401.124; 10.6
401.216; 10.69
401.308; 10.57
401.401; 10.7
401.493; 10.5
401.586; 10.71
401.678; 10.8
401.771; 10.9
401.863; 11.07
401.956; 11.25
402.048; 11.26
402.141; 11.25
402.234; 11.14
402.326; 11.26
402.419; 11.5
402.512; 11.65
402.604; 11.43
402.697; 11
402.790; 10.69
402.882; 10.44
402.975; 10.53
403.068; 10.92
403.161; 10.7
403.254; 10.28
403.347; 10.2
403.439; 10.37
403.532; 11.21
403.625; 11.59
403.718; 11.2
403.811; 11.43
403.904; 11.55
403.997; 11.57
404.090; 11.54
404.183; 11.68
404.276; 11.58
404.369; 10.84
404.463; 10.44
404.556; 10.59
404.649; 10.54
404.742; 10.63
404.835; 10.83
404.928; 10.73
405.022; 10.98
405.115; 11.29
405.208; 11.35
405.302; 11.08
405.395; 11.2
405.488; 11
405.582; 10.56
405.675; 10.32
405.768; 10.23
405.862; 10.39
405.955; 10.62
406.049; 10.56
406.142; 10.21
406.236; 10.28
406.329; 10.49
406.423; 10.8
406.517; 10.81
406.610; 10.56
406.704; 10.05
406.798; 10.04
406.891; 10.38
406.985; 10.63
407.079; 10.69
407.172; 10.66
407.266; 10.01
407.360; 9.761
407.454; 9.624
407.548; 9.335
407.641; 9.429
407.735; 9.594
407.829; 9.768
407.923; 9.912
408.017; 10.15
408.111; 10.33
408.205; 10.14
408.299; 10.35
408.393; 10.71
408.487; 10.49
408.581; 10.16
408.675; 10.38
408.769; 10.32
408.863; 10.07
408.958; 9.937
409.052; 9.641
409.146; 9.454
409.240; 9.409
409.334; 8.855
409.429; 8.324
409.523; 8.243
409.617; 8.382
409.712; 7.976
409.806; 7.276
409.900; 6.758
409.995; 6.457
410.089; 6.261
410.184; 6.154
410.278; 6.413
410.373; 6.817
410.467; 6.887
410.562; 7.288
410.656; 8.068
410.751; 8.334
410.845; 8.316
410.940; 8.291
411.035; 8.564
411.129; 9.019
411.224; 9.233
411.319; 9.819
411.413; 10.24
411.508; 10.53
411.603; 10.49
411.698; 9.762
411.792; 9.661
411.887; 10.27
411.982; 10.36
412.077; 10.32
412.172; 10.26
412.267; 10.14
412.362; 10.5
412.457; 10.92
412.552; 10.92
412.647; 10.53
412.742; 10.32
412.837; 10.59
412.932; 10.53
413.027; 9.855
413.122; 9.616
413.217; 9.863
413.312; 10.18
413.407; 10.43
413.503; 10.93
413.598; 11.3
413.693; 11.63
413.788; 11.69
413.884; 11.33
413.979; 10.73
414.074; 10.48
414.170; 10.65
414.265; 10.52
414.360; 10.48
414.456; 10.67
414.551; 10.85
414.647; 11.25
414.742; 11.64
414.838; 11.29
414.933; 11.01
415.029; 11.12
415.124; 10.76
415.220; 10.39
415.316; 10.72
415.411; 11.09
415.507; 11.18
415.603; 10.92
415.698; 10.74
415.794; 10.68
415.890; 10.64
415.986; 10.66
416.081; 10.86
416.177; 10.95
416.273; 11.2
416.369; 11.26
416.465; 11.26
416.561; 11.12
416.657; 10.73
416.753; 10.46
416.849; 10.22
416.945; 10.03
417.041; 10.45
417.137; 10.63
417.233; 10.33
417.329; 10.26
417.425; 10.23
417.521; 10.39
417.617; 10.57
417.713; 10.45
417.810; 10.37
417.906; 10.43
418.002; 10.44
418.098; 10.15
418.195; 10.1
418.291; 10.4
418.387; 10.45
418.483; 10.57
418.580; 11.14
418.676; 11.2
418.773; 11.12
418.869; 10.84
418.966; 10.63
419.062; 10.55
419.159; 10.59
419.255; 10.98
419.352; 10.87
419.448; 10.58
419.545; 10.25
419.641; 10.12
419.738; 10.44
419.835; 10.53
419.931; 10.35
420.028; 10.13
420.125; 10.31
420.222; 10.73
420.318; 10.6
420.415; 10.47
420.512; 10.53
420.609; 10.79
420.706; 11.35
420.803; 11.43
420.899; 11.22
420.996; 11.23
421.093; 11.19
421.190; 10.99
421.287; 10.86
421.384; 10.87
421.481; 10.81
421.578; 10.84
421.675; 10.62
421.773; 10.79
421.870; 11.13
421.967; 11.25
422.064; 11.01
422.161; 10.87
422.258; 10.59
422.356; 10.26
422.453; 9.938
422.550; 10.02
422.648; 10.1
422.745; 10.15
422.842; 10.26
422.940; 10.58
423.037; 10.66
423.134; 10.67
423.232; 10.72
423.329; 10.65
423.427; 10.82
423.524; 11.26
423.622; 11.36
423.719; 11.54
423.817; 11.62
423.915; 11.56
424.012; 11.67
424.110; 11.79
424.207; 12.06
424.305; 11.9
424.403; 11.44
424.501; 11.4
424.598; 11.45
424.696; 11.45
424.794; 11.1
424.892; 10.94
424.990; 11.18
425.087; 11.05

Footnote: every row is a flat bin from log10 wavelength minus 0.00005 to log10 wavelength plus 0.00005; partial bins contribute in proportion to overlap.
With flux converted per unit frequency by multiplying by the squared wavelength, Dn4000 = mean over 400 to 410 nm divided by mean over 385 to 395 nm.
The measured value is 1.41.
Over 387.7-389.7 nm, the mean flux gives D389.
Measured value 6.37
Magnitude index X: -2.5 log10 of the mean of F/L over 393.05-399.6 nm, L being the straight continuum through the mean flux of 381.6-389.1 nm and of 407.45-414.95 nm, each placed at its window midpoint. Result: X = 0.08 mag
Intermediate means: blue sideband 7.07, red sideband 9.67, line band 7.59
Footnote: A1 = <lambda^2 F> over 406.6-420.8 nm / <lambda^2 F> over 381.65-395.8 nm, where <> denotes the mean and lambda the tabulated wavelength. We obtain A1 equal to 1.5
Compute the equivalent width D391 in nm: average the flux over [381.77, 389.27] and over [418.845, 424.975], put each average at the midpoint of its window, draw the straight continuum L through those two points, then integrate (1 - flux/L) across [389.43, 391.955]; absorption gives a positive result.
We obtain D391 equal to -0.39 nm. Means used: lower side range 7.03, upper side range 10.9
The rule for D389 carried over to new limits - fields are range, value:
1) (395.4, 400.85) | 8.2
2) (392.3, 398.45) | 7.16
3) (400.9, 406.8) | 10.9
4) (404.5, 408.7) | 10.4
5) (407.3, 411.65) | 8.96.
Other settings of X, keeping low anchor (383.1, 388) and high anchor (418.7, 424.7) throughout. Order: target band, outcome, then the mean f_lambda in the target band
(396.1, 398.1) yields 0.47 mag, 5.55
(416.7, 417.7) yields 0.01 mag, 10.4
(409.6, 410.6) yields 0.37 mag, 6.92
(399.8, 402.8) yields -0.21 mag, 10.8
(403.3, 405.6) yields -0.20 mag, 11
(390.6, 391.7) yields -0.17 mag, 9.27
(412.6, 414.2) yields -0.06 mag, 10.6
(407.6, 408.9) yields -0.06 mag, 10.1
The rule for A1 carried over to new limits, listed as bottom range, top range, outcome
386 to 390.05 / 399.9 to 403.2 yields 1.57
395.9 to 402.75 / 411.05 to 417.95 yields 1.27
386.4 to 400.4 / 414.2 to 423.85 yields 1.53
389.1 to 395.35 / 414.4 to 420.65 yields 1.48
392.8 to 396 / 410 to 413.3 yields 1.30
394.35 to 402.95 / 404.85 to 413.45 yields 1.14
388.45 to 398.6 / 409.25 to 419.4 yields 1.48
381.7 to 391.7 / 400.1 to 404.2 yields 1.59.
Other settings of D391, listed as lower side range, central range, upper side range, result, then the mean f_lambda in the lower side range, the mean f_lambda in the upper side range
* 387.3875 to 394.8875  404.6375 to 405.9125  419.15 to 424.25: -0.23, 7.75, 10.8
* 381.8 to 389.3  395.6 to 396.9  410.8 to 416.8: 0.35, 7.03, 10.5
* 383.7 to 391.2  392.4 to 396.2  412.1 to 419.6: 0.27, 7.61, 10.7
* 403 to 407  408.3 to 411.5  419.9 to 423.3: 0.64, 10.8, 10.7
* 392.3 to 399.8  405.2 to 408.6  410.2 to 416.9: -0.39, 7.71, 10.2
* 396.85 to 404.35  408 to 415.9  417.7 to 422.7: 0.39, 9.84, 10.7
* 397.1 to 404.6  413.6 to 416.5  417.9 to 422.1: -0.11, 10.1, 10.7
